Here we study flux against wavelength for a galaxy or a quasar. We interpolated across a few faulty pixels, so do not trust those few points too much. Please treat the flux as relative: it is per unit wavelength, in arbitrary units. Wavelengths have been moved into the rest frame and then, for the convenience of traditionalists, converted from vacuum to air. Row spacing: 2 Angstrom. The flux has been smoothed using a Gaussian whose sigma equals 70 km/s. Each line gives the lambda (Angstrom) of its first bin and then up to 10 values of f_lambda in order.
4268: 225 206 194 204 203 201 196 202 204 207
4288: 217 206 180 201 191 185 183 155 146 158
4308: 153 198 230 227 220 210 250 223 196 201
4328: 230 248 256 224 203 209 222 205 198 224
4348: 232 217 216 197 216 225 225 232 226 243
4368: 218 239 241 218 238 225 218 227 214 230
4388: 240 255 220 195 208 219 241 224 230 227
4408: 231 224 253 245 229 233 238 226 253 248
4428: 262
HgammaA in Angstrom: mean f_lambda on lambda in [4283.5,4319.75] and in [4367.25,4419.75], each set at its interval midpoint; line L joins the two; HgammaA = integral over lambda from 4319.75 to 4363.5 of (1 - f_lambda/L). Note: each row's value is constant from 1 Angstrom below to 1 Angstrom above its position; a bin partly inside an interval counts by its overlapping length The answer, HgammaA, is -2.3 Angstrom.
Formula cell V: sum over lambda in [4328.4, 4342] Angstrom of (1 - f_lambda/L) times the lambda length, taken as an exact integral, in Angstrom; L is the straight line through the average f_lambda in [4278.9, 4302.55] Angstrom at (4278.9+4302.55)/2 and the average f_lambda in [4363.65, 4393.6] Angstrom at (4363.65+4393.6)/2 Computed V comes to -0.9 Angstrom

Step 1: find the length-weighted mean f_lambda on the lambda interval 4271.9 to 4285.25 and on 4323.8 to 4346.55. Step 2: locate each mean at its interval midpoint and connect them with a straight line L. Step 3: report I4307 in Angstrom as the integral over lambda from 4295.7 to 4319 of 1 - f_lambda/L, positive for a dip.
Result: 2.5 Angstrom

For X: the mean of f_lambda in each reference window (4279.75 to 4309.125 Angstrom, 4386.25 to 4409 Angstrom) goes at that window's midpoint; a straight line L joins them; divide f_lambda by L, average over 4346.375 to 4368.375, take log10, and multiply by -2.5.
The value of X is -0.061 mag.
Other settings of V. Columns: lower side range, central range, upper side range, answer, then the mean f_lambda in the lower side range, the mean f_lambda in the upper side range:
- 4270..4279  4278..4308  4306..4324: 2.6 Angstrom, 201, 210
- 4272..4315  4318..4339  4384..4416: -1.9 Angstrom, 193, 229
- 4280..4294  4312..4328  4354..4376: -0.5 Angstrom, 202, 227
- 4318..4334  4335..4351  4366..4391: 1.0 Angstrom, 228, 231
